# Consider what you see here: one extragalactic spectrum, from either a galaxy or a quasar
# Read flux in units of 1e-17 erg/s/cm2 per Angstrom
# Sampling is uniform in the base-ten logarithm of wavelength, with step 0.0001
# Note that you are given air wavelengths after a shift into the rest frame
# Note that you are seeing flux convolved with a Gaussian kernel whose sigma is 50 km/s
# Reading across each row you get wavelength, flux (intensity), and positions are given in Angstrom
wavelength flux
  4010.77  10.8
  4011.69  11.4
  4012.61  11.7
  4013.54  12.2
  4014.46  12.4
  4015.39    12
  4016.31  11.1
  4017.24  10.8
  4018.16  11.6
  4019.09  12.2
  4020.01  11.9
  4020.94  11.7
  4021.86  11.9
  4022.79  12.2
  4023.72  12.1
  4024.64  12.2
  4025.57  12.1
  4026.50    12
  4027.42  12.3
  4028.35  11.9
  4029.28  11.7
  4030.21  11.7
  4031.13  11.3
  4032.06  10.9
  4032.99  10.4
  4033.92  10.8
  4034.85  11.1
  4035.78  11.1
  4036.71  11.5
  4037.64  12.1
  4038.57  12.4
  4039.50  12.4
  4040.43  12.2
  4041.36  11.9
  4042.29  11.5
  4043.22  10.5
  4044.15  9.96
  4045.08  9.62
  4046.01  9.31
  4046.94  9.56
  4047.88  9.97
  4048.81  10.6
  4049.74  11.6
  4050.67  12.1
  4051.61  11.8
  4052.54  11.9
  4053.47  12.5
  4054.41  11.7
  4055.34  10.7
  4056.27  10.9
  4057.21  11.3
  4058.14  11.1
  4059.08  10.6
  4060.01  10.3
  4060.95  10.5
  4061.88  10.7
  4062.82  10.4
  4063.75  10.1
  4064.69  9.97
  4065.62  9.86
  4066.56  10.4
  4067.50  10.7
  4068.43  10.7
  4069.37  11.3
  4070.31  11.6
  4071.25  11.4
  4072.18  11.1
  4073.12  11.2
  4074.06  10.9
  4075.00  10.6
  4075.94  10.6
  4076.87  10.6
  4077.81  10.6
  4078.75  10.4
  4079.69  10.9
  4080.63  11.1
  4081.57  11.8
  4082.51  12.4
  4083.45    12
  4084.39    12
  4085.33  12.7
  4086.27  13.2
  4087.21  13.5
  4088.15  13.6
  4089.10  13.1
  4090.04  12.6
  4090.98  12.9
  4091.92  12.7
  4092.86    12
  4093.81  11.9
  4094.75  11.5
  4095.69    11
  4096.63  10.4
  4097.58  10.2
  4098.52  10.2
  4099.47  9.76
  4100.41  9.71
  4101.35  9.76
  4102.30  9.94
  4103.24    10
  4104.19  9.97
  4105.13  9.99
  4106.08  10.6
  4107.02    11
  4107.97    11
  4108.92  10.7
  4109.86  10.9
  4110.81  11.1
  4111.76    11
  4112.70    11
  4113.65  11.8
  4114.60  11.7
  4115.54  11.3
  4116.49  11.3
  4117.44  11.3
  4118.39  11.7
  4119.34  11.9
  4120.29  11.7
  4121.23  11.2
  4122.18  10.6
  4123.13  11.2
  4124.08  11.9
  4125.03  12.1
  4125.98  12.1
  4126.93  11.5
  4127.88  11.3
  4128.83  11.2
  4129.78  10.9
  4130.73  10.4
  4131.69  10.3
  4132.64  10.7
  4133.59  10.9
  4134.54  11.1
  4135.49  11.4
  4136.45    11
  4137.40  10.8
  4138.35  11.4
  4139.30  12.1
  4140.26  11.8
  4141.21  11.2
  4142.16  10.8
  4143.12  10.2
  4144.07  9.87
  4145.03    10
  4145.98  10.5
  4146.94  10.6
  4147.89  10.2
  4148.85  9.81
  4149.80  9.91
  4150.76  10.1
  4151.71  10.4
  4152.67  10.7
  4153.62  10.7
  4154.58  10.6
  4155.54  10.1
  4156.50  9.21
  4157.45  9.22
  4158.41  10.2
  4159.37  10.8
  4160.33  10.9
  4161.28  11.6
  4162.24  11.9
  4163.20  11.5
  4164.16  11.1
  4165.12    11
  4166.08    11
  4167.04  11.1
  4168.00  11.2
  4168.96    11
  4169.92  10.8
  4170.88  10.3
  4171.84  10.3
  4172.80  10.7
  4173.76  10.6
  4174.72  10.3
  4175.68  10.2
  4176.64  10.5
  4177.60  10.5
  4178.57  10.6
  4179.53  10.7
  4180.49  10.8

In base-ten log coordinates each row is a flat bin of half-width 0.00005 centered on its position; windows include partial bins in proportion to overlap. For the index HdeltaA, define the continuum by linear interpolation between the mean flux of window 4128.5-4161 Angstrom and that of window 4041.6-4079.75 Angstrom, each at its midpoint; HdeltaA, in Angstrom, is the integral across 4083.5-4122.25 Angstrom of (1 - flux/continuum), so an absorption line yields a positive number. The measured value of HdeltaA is -2.4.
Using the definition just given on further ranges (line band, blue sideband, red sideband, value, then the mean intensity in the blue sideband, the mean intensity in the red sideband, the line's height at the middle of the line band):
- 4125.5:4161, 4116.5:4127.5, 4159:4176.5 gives 1.81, 11.6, 10.9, 11.2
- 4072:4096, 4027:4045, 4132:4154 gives -1.57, 11.4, 10.7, 11.1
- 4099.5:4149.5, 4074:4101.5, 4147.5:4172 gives 0.59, 11.5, 10.6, 11.1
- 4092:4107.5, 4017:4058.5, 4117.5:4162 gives 0.73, 11.4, 10.9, 11.1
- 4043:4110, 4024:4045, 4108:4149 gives 1.67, 11.5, 11.1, 11.3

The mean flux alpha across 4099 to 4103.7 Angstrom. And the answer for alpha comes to 9.85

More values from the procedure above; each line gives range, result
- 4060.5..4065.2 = 10.3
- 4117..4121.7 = 11.6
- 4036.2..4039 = 12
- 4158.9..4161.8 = 11.1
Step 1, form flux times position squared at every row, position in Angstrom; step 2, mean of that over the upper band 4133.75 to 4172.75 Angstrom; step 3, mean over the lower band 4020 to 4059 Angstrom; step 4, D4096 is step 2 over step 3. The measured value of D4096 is 1.00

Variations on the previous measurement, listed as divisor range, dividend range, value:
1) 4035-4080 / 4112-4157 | 1.04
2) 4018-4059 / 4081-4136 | 1.03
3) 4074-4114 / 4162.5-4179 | 0.99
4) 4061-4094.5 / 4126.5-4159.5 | 0.96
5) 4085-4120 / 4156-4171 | 0.98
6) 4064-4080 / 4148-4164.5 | 1.02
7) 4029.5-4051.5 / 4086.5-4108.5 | 1.04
